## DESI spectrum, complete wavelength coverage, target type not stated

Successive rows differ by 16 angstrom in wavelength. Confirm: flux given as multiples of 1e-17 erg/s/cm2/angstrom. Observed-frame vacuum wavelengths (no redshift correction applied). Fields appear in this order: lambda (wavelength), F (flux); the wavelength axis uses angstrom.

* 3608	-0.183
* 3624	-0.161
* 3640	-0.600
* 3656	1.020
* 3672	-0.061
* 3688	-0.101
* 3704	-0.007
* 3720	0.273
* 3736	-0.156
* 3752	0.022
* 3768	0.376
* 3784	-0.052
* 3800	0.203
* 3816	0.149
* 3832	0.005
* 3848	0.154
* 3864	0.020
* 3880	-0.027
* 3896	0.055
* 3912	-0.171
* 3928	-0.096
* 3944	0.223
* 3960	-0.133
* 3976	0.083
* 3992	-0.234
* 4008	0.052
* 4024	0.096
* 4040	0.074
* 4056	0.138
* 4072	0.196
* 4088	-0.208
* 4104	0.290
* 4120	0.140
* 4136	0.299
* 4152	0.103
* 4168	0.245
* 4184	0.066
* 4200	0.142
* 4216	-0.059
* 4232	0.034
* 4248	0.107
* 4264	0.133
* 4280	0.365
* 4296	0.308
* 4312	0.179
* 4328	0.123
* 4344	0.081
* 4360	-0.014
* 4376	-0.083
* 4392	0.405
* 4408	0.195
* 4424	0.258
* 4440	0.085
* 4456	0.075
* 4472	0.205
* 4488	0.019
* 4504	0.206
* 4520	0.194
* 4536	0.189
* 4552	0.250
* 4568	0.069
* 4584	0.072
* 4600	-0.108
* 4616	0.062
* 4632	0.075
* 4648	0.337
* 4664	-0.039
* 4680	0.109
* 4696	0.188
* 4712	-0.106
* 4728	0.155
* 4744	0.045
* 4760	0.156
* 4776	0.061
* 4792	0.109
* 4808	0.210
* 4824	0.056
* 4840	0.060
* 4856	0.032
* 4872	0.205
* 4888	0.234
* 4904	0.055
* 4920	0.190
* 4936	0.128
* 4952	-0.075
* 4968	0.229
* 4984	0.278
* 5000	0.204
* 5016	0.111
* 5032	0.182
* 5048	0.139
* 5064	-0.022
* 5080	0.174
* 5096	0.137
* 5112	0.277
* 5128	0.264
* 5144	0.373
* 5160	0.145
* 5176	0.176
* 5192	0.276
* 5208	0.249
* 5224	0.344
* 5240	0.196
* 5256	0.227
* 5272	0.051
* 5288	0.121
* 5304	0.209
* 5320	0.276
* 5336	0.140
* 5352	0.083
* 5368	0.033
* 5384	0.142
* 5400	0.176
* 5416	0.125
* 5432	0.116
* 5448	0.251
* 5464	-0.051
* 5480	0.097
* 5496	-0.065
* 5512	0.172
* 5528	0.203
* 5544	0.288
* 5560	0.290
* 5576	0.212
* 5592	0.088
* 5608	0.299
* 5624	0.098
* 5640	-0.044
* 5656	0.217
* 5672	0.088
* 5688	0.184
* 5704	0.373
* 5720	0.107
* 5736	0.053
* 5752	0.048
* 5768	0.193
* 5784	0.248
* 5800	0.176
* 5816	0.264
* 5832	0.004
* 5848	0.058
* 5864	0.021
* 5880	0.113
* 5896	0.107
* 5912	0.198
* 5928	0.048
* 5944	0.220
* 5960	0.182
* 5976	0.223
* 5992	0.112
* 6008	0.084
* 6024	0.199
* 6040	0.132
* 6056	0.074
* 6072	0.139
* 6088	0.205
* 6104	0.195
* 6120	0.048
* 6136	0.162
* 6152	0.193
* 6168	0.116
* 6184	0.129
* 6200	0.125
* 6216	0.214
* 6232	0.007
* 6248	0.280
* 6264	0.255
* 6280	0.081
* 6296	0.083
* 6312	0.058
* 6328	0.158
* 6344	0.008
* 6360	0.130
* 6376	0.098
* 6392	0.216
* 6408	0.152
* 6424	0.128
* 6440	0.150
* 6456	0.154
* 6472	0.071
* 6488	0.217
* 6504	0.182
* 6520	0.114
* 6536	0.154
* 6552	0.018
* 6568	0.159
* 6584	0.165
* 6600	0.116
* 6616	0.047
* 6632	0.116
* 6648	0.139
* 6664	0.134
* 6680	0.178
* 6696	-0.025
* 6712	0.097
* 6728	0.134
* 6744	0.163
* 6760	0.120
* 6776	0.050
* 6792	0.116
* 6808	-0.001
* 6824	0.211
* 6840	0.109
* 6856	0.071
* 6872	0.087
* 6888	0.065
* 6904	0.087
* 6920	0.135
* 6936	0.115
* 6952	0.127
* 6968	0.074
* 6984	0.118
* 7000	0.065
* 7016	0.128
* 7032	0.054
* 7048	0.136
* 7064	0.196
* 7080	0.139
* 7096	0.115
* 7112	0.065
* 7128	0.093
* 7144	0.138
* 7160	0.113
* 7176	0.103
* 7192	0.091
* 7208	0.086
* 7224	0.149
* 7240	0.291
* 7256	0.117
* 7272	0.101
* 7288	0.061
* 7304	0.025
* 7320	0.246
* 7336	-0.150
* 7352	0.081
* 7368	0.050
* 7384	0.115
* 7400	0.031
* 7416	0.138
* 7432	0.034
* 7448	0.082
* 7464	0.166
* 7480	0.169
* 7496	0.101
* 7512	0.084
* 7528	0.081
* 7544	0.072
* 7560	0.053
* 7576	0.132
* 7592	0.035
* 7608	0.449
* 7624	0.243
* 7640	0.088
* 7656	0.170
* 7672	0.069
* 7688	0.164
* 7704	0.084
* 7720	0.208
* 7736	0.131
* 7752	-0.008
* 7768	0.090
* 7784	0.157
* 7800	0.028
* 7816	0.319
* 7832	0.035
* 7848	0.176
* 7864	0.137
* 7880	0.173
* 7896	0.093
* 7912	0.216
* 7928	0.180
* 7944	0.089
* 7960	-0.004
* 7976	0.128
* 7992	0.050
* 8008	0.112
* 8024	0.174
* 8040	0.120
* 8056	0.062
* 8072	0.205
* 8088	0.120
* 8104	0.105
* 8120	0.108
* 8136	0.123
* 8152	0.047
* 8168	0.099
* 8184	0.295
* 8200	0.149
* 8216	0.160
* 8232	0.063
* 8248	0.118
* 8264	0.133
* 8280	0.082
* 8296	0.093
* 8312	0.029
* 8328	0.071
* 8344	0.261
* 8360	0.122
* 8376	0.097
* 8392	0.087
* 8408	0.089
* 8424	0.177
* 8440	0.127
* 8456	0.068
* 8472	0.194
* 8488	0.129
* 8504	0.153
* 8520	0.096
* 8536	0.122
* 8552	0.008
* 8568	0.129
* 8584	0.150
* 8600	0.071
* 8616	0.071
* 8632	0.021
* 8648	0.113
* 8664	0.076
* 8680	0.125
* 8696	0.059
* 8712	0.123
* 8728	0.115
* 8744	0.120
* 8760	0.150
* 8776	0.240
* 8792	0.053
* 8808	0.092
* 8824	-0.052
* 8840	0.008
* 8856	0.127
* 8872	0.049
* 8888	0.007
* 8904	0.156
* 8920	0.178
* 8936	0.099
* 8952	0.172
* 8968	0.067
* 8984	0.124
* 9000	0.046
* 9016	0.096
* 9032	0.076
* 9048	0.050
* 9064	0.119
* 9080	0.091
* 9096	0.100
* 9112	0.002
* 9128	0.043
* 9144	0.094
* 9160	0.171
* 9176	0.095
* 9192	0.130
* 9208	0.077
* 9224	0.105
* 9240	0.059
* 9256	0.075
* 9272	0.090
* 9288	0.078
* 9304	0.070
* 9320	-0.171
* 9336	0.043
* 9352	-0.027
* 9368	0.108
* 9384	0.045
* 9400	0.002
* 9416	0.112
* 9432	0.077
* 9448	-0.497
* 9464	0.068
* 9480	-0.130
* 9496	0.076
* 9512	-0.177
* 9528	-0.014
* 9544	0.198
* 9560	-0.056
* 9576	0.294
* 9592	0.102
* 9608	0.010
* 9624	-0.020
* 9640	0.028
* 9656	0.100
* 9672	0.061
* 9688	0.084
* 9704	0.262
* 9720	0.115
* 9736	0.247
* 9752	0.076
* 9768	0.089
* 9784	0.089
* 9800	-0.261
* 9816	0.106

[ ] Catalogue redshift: 0.247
